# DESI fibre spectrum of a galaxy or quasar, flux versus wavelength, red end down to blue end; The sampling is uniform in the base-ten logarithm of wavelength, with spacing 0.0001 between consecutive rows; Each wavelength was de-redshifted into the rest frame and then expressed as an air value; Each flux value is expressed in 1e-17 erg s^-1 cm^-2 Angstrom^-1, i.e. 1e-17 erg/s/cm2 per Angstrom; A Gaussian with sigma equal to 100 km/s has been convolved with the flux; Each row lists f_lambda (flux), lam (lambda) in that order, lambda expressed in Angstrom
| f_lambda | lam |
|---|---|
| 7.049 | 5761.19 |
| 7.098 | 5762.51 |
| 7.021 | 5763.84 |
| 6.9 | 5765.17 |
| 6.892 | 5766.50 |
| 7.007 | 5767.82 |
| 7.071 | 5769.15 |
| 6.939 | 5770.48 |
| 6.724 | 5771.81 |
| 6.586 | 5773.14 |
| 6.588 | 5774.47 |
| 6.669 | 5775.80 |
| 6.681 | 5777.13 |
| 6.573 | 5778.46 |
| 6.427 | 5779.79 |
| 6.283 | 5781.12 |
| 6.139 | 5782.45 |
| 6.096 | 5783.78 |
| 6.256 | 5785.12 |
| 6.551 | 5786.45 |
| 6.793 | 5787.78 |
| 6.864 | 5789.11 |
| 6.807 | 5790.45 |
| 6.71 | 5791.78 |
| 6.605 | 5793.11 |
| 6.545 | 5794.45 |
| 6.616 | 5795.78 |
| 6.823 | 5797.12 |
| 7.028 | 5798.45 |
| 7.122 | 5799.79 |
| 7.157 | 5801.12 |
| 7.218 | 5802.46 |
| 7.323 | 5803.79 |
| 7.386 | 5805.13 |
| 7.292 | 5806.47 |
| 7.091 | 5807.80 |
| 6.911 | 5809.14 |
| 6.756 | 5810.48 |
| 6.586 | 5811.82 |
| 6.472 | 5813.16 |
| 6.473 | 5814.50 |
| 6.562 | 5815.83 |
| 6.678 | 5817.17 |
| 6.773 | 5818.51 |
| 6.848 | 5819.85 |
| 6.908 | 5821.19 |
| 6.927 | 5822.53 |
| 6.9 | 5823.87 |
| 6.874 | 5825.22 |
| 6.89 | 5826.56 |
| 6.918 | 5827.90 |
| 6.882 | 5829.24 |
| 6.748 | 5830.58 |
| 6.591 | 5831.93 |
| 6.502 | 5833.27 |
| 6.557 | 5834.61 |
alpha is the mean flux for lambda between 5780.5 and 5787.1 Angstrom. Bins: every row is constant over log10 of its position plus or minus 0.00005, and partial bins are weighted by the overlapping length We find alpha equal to 6.26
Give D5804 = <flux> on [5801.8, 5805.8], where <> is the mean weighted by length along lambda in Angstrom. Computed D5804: 7.31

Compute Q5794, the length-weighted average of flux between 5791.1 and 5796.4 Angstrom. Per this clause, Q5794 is 6.63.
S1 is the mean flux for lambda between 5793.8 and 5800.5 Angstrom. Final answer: 6.83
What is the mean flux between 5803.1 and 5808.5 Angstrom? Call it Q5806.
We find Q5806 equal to 7.28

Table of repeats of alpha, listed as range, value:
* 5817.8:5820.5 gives 6.81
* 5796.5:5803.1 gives 7.07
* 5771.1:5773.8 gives 6.65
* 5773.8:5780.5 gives 6.59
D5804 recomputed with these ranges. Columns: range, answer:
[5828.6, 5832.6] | 6.73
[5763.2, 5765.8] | 6.95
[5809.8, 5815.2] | 6.57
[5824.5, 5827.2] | 6.86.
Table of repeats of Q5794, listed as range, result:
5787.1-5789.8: 6.82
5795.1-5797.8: 6.73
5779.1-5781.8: 6.36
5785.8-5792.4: 6.75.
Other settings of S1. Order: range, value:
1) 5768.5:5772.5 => 6.9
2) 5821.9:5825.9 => 6.89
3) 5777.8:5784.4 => 6.31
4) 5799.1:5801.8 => 7.13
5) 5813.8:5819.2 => 6.63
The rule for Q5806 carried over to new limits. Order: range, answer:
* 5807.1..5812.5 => 6.84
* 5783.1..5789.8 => 6.51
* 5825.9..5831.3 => 6.86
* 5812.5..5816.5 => 6.51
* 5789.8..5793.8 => 6.71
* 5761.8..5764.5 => 7.07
